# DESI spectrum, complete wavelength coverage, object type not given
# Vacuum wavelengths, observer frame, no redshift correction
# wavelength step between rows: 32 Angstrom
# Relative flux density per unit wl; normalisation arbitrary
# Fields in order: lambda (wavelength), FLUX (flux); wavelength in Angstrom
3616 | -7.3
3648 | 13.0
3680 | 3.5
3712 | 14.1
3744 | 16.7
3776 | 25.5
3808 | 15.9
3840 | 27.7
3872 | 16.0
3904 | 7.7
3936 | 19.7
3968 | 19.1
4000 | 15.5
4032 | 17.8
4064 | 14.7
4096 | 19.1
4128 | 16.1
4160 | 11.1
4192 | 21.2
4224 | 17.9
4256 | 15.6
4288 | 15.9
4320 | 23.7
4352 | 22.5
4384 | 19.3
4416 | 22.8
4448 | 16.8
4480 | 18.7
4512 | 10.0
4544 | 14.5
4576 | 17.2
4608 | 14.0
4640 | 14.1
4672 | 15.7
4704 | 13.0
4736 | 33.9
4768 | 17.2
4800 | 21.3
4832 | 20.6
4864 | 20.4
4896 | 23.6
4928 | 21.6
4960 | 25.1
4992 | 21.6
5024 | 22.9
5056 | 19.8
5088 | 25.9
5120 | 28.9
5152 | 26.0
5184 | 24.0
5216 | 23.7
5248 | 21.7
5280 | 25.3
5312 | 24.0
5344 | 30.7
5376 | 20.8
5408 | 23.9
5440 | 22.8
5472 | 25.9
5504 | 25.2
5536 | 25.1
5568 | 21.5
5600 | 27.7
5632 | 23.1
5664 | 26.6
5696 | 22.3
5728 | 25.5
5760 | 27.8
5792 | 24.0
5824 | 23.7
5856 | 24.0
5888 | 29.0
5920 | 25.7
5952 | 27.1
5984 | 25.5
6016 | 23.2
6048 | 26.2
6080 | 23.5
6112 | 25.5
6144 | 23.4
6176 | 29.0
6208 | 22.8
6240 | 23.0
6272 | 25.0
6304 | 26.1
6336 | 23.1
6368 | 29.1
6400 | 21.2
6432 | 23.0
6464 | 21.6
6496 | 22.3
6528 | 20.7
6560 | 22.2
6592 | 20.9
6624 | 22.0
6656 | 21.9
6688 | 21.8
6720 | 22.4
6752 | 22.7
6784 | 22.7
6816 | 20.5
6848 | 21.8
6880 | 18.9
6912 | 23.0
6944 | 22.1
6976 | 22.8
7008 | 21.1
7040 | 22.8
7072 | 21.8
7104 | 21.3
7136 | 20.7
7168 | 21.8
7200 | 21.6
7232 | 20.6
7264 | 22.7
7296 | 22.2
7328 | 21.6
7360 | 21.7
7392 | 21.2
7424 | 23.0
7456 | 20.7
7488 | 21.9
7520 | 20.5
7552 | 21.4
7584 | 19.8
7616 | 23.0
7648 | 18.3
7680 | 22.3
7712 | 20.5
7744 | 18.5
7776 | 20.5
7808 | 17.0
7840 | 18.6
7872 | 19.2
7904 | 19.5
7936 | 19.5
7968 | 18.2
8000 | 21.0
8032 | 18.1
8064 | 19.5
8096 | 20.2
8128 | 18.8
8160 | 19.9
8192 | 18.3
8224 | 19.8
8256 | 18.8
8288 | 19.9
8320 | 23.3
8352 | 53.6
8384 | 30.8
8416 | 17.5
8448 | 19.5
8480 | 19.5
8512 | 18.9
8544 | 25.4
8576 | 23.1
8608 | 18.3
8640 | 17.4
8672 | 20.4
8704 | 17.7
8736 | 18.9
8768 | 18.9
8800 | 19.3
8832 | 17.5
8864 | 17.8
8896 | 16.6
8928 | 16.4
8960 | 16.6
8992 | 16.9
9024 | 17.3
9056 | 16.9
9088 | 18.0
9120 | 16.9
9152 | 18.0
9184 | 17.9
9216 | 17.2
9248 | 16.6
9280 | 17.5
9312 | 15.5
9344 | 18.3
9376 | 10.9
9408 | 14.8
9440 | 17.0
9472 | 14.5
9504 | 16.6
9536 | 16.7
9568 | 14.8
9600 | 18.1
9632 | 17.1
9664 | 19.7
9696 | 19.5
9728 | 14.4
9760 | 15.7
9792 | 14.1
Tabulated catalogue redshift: 0.272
